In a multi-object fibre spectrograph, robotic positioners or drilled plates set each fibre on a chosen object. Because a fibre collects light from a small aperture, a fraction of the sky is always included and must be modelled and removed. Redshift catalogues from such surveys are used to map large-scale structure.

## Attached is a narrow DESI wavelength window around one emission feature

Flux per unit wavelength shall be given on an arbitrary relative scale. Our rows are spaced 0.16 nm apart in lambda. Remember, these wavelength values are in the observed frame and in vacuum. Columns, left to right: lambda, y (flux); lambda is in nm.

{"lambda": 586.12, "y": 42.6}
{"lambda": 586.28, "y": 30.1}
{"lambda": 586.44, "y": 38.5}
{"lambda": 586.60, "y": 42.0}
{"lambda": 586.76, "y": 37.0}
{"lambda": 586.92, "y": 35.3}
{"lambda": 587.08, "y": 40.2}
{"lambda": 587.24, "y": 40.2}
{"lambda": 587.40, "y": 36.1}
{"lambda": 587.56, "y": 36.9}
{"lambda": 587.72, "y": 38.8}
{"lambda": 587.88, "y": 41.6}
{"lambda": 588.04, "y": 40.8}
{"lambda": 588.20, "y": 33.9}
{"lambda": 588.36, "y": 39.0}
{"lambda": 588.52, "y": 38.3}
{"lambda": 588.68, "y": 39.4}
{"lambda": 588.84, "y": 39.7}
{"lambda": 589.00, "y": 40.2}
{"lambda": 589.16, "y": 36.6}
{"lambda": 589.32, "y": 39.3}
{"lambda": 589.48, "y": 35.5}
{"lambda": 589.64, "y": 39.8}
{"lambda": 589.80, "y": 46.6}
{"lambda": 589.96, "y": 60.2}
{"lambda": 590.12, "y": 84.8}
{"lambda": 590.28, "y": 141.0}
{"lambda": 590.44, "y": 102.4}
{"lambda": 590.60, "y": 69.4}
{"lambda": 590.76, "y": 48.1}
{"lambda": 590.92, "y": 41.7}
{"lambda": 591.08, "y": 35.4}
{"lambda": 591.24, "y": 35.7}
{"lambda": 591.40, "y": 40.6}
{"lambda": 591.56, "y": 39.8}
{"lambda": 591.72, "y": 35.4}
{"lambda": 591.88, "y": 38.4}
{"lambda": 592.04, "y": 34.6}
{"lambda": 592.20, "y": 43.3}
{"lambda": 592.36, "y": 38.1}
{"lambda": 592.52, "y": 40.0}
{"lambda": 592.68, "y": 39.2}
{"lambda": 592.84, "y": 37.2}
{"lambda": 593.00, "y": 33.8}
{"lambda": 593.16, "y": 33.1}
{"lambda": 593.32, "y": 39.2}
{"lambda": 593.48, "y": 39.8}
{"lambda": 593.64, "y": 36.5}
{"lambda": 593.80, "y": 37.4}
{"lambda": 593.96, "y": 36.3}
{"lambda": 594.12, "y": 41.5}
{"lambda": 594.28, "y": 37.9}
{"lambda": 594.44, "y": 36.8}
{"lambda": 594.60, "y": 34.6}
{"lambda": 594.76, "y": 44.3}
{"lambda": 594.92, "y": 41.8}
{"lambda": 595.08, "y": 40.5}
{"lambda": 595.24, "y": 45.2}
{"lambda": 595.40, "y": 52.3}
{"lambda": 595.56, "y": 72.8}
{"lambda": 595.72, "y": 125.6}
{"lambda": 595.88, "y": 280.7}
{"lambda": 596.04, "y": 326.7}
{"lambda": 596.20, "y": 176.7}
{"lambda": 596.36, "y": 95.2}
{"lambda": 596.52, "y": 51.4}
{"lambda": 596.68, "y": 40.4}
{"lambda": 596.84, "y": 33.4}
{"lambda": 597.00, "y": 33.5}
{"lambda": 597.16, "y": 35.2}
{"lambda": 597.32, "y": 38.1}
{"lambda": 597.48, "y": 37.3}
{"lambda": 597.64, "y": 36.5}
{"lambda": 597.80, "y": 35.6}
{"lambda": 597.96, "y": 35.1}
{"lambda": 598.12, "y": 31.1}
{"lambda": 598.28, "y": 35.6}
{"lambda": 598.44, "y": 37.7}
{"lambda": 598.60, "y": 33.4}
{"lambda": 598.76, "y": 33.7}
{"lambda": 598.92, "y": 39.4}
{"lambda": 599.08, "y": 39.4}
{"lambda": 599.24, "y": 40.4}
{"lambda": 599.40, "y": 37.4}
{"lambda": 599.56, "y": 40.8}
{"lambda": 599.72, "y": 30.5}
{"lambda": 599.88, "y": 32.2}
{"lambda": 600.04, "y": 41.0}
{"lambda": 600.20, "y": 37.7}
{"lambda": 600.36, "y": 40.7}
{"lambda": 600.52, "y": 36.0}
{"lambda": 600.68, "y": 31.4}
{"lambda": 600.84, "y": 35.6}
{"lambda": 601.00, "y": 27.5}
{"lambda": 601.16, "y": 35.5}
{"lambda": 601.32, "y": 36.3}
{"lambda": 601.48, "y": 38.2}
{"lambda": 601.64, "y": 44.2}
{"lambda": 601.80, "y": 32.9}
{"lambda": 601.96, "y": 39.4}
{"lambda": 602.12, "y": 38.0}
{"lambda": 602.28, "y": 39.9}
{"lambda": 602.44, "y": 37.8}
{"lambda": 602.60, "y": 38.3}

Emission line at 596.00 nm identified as [O III] 5007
